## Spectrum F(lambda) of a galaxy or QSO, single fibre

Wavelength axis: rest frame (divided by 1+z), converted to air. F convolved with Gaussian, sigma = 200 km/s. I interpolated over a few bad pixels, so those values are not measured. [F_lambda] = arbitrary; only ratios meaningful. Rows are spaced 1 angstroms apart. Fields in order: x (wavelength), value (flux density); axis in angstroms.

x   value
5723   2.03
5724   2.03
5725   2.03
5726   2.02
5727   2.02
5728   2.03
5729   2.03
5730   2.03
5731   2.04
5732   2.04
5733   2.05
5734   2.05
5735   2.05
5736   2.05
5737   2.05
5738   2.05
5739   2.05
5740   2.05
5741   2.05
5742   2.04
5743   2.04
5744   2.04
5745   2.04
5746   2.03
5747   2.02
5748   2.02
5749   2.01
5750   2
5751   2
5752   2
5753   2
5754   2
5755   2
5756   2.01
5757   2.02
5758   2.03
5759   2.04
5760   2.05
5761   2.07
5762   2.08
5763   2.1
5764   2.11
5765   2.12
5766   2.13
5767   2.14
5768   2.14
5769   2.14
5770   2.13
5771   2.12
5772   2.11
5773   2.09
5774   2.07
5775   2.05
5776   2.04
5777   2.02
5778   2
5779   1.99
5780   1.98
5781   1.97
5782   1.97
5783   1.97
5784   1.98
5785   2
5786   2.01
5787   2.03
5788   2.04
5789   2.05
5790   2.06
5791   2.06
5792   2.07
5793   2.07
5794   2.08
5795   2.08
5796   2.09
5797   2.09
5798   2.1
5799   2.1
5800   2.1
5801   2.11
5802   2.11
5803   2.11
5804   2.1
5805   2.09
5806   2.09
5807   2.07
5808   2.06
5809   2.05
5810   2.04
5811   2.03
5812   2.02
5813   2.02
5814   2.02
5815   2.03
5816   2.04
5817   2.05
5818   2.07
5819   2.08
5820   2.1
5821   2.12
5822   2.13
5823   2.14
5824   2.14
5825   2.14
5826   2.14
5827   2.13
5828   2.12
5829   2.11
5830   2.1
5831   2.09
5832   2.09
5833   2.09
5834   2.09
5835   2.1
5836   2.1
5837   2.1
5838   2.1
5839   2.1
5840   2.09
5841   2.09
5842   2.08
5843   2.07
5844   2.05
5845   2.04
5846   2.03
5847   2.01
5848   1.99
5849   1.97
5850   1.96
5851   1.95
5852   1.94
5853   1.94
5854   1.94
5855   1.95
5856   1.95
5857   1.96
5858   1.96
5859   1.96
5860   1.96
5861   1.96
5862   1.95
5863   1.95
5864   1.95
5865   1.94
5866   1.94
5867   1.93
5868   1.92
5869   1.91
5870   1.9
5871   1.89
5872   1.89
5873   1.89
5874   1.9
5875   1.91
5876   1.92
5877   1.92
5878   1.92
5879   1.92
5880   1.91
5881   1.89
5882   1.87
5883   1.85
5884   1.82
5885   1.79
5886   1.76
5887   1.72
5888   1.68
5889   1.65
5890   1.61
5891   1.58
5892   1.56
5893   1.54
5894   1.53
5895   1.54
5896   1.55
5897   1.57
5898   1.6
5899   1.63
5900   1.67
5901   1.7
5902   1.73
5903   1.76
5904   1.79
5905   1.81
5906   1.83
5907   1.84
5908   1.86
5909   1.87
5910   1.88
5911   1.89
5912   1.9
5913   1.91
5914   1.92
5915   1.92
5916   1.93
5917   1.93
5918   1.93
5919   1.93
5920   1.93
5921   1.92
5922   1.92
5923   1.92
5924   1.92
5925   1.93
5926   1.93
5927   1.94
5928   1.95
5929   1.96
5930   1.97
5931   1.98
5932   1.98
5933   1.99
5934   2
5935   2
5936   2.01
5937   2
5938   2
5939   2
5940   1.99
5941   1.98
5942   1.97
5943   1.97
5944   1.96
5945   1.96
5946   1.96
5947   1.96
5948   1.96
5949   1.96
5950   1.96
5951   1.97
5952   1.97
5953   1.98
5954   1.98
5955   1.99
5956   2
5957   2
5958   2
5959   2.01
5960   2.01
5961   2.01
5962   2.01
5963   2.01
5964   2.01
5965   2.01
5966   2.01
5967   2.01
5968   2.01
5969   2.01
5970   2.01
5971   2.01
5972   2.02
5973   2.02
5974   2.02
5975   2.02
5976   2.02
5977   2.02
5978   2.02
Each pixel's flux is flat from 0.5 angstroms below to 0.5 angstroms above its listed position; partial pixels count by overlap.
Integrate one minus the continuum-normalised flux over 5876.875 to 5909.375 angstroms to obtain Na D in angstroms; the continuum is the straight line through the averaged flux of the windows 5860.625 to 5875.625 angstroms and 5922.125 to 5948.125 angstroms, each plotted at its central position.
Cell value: 3.5 angstroms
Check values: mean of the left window 1.92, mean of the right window 1.97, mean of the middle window 1.73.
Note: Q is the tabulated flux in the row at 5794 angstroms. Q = 2.08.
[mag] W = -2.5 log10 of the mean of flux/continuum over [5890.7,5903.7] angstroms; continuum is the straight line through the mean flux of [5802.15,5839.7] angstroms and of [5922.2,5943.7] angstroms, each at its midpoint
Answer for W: 0.24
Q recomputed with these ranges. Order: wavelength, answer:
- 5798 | 2.1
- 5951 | 1.97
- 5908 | 1.86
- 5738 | 2.05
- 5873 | 1.89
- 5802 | 2.11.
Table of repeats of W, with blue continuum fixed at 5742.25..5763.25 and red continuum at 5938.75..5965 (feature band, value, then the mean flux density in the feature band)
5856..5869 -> 0.03 mag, 1.95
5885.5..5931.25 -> 0.11 mag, 1.8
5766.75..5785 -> -0.01 mag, 2.05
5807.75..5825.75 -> -0.03 mag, 2.07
